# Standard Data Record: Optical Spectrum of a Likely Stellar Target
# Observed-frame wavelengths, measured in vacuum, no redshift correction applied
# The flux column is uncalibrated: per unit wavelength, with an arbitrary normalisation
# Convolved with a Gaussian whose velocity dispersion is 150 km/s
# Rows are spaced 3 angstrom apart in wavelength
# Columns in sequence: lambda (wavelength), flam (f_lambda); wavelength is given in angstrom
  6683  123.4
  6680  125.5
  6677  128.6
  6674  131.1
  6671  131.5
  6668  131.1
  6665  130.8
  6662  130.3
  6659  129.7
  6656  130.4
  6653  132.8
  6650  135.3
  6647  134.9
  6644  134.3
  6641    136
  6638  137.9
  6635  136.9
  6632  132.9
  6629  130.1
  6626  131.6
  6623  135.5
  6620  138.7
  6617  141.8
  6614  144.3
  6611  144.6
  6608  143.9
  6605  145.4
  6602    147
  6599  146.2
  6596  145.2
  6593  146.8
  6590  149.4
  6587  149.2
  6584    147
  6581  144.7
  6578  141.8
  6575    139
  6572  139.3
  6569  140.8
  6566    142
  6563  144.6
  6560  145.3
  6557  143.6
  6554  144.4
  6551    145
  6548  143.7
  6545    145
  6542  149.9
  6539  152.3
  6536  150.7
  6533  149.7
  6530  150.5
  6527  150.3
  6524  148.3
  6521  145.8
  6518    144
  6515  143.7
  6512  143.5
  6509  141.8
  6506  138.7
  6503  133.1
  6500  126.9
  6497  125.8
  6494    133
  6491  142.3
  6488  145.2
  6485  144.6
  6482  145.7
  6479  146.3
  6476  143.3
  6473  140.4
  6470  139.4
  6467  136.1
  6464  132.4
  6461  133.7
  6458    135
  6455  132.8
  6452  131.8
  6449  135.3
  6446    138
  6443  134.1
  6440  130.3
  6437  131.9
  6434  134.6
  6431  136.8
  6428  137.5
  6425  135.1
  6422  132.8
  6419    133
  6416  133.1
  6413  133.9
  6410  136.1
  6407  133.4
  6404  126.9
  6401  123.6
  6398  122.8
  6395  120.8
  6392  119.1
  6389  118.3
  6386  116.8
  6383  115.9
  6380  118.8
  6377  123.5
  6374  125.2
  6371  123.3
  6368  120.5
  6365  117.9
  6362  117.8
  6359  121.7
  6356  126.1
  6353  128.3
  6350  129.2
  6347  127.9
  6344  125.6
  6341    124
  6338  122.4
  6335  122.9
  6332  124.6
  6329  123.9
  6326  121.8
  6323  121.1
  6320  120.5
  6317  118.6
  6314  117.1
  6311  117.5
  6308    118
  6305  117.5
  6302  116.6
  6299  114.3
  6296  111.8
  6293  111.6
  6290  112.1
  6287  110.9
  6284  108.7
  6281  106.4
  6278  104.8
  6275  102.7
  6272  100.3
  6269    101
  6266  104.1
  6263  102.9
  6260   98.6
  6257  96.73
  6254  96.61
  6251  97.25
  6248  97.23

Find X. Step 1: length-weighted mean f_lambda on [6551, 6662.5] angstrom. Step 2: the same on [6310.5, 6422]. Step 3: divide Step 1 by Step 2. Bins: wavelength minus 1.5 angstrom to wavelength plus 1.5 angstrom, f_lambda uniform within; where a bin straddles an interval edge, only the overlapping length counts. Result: 1.1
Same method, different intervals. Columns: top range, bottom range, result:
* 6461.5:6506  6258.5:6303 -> 1.29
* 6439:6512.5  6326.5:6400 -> 1.12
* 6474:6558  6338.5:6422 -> 1.15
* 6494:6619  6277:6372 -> 1.21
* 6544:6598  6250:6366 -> 1.26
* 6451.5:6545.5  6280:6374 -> 1.18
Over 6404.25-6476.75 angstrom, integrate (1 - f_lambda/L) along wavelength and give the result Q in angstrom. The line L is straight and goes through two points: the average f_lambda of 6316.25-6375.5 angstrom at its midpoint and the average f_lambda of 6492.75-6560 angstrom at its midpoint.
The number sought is -0.6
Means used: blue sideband 123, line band 135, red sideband 143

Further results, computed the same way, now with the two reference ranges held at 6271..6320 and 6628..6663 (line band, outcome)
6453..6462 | -0.9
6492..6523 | -3.2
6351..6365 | -0.9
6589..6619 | -3.3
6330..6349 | -1.6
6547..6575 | -3.2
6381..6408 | -0.8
